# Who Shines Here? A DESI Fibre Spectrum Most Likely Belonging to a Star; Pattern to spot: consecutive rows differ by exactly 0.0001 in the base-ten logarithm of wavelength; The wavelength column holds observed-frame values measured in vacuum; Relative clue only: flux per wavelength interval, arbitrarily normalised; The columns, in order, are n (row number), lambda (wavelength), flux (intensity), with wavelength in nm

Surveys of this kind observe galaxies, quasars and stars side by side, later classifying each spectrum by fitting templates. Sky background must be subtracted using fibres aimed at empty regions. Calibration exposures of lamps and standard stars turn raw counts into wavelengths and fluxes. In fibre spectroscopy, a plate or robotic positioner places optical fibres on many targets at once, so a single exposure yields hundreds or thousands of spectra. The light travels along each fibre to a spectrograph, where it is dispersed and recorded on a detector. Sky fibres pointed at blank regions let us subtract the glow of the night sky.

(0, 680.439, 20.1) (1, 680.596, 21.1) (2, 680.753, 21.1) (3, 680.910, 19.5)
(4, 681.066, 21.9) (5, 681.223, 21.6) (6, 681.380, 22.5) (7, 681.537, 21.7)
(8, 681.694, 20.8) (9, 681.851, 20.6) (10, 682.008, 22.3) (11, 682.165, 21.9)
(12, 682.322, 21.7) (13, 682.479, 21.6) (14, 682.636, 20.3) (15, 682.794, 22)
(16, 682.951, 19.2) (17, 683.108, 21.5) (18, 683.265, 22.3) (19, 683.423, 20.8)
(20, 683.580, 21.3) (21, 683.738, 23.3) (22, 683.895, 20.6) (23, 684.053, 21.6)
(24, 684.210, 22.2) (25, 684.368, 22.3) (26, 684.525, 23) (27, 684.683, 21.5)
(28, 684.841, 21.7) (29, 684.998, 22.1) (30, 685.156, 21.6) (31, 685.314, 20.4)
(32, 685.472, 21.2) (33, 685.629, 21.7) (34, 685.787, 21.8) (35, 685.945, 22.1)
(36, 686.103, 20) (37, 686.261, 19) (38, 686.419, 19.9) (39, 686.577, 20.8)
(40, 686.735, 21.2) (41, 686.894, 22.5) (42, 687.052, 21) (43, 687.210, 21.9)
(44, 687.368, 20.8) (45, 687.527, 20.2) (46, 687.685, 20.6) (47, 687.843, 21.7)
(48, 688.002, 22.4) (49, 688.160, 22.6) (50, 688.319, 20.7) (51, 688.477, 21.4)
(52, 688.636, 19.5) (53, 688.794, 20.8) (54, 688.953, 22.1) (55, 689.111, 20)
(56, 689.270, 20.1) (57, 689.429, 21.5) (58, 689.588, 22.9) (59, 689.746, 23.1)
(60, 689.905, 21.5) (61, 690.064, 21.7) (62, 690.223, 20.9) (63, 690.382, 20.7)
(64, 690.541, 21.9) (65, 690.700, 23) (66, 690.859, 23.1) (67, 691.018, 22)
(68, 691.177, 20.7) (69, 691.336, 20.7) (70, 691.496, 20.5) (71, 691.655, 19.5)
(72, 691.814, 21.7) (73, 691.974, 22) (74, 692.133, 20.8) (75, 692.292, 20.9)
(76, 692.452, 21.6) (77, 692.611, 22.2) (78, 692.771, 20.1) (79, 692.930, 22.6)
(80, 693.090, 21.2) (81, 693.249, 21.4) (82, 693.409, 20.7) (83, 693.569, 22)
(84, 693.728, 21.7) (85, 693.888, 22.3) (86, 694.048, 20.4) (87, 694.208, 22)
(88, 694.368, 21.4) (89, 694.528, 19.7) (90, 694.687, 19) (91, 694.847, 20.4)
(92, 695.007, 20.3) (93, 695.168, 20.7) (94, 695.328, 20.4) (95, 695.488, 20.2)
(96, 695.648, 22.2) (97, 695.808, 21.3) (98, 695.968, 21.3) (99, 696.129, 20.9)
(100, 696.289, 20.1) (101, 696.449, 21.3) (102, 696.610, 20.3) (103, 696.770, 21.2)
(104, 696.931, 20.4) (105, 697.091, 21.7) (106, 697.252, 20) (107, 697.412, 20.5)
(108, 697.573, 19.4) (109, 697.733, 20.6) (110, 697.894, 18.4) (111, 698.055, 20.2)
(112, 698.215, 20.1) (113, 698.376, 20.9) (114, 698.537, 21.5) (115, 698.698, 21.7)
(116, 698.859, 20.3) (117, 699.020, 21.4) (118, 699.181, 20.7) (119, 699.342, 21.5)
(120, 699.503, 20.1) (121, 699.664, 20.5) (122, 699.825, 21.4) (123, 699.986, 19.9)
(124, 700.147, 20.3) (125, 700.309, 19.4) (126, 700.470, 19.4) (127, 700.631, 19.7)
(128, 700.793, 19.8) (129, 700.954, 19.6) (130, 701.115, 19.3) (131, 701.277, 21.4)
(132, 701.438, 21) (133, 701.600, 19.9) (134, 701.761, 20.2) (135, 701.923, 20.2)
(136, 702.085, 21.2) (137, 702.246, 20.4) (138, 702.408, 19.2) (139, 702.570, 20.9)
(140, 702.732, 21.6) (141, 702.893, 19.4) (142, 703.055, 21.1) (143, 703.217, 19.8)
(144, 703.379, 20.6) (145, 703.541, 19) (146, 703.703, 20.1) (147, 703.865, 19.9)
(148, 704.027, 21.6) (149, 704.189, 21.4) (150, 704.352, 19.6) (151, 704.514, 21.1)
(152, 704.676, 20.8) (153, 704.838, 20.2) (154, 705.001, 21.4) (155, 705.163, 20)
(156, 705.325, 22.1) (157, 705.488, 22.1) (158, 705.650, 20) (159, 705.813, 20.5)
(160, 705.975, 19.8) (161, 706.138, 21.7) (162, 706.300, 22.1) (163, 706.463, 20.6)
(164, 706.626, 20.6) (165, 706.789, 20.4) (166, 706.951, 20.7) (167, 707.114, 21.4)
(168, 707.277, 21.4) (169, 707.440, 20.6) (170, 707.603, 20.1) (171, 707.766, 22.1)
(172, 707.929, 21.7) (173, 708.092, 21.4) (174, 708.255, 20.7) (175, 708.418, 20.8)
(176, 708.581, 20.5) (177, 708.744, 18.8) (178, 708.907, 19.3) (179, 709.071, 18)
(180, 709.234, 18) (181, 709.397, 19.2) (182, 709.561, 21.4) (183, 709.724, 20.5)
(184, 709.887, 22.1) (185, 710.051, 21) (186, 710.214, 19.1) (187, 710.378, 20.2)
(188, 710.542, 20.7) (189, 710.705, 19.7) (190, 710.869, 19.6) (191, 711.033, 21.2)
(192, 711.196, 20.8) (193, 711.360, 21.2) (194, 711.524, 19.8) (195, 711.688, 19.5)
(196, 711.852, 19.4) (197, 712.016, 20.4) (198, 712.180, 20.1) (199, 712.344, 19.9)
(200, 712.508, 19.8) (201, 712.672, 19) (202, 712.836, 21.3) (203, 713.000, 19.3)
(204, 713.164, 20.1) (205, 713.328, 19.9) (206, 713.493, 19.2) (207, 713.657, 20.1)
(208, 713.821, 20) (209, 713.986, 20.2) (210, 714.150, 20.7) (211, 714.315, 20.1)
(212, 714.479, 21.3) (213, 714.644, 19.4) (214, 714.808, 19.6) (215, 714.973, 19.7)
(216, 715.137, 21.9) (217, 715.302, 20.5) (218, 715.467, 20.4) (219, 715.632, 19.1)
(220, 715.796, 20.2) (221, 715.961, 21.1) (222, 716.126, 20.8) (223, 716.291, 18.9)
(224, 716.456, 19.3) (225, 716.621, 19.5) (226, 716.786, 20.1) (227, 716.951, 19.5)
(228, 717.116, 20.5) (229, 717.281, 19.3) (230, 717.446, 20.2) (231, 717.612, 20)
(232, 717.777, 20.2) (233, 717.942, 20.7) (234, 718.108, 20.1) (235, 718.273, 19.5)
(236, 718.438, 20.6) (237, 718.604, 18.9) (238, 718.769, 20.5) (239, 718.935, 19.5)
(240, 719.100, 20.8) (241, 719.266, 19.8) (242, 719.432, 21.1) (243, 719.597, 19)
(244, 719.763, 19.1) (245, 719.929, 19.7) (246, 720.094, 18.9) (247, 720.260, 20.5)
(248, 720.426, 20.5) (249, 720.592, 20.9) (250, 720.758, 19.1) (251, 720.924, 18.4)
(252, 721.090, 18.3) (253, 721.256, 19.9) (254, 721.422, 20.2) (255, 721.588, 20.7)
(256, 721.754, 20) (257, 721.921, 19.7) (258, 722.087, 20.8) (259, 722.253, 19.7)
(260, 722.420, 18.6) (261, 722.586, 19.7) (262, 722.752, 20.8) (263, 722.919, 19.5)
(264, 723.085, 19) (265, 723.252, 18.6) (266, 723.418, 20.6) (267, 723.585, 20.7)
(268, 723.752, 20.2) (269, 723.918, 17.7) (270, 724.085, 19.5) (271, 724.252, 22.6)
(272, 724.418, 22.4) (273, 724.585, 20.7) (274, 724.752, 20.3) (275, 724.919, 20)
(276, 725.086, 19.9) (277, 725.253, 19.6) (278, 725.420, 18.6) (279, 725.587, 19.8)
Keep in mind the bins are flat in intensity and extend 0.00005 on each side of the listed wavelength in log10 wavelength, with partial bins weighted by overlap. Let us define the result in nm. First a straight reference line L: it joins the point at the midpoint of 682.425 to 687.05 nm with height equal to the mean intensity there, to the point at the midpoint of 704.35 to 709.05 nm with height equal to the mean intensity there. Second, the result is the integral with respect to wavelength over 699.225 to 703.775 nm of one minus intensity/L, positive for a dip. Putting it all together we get 0.14 nm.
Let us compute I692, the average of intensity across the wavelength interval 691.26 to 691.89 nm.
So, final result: 20.6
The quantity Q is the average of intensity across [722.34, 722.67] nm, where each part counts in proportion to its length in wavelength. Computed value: 19.2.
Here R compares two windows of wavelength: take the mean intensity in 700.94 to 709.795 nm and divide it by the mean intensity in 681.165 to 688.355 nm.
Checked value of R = 0.96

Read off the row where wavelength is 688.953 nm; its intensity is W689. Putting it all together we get 22.1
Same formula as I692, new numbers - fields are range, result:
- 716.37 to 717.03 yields 19.6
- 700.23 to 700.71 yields 19.5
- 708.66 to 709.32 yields 18.5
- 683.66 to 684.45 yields 22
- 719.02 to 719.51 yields 20.5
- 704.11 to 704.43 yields 20.4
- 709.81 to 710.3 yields 20.7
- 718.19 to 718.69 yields 19.7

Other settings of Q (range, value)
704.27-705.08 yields 20.6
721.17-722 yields 20.1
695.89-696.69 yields 20.8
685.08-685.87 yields 21.4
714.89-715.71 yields 20.3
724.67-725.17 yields 20.1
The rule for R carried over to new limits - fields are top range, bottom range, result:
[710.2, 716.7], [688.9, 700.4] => 0.96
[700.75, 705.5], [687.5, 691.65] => 0.96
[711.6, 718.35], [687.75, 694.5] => 0.93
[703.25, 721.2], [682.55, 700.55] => 0.96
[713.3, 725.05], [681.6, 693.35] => 0.94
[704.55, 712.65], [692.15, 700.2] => 0.98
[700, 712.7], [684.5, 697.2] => 0.96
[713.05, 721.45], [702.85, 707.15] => 0.97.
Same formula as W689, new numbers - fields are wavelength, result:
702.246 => 20.4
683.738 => 23.3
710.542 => 20.7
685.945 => 22.1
